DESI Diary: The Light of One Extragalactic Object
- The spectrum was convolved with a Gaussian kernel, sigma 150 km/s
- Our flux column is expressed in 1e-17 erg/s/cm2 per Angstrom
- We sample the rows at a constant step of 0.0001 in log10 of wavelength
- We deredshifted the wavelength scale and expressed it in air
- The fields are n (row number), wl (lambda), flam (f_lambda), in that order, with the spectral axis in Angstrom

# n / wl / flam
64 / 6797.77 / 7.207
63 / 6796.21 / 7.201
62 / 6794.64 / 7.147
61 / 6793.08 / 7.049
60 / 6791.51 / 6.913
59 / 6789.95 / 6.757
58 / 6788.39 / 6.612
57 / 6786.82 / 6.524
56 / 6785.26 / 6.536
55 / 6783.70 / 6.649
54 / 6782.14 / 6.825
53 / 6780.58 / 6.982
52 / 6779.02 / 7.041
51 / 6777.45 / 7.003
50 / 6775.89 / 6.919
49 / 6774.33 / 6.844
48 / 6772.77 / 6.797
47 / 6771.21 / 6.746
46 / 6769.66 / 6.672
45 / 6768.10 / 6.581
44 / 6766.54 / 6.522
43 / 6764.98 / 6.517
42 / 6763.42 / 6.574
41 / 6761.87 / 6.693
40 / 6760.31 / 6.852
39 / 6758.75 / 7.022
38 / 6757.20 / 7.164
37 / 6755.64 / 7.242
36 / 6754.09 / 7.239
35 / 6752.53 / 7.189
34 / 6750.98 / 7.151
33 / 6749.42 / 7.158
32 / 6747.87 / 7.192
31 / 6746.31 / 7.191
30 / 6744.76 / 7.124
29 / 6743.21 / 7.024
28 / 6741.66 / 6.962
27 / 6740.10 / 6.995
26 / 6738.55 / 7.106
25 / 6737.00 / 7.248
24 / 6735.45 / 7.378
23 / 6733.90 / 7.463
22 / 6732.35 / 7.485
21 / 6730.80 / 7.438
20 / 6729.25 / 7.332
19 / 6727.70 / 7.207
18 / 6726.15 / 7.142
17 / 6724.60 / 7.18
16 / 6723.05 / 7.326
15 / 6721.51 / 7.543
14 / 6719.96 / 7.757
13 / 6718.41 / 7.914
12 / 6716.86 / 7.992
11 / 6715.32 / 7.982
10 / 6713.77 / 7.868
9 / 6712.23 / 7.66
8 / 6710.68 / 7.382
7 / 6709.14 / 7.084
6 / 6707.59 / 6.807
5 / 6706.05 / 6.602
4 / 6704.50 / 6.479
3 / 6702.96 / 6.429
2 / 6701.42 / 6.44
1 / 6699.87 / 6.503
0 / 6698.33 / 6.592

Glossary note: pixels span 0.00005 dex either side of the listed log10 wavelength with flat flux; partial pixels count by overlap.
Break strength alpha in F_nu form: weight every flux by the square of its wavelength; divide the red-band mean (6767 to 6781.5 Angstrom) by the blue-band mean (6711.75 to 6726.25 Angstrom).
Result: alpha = 0.91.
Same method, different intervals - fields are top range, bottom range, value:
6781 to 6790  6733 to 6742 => 0.94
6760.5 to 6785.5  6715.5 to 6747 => 0.93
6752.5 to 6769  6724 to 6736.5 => 0.94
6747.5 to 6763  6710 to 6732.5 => 0.95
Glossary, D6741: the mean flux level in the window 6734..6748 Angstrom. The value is 7.15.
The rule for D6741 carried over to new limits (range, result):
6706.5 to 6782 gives 7.15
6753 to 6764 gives 6.98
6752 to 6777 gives 6.85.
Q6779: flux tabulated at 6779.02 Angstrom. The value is 7.041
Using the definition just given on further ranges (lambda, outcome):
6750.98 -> 7.151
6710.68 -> 7.382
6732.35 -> 7.485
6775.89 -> 6.919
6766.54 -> 6.522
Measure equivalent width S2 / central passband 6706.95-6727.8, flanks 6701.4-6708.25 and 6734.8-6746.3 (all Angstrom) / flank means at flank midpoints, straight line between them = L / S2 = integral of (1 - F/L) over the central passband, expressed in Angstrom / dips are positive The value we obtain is -2.3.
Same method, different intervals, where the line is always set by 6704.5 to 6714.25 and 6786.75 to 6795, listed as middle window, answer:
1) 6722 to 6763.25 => -0.82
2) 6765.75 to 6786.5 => 0.38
